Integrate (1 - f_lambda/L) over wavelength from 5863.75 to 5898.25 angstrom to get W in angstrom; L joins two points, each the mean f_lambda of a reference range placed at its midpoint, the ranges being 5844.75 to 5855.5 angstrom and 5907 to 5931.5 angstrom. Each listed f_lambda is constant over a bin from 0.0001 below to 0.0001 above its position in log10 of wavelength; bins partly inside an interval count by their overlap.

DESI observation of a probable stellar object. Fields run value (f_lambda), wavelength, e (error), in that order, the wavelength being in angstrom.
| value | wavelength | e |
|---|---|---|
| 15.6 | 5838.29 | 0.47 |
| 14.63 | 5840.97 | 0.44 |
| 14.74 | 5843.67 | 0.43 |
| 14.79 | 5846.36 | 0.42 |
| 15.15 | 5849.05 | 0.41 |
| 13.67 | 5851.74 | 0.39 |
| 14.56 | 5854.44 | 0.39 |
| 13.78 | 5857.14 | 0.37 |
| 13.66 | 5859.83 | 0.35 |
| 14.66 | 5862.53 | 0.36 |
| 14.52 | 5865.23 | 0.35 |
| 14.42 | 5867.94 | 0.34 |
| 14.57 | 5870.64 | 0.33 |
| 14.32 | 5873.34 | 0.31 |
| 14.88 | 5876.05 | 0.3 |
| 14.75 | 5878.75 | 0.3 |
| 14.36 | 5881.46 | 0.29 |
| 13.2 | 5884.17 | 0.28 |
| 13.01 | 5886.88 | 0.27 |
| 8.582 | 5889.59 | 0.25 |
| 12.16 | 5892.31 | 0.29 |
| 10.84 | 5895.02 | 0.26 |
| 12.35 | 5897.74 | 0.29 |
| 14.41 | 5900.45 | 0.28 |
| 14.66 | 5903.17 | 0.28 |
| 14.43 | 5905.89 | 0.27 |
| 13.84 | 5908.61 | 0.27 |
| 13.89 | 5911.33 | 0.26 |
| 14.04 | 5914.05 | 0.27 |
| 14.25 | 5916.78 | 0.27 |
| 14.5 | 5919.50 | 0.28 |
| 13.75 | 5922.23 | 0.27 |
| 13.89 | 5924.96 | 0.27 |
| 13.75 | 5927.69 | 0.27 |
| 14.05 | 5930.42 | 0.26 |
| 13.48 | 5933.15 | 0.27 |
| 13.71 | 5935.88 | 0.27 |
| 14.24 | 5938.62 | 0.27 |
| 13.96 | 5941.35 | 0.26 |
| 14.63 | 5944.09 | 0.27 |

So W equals 2.6 angstrom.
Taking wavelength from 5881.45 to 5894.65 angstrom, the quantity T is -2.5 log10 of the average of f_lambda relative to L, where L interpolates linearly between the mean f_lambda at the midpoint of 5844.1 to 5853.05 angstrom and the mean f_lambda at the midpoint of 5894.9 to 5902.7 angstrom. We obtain 0.12 mag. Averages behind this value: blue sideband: 14.6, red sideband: 13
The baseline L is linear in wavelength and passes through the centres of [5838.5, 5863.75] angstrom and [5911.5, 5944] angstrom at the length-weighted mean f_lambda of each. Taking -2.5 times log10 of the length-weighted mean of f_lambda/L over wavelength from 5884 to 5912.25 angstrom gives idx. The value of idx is 0.11 mag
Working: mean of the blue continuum 14.5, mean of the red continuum 14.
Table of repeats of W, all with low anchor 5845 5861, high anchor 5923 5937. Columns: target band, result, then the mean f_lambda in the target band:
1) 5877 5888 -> 0.2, 13.9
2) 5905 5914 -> -0.1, 14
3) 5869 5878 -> -0.3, 14.6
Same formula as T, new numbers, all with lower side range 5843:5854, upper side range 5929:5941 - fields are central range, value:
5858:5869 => 0.01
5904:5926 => 0.00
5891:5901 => 0.16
